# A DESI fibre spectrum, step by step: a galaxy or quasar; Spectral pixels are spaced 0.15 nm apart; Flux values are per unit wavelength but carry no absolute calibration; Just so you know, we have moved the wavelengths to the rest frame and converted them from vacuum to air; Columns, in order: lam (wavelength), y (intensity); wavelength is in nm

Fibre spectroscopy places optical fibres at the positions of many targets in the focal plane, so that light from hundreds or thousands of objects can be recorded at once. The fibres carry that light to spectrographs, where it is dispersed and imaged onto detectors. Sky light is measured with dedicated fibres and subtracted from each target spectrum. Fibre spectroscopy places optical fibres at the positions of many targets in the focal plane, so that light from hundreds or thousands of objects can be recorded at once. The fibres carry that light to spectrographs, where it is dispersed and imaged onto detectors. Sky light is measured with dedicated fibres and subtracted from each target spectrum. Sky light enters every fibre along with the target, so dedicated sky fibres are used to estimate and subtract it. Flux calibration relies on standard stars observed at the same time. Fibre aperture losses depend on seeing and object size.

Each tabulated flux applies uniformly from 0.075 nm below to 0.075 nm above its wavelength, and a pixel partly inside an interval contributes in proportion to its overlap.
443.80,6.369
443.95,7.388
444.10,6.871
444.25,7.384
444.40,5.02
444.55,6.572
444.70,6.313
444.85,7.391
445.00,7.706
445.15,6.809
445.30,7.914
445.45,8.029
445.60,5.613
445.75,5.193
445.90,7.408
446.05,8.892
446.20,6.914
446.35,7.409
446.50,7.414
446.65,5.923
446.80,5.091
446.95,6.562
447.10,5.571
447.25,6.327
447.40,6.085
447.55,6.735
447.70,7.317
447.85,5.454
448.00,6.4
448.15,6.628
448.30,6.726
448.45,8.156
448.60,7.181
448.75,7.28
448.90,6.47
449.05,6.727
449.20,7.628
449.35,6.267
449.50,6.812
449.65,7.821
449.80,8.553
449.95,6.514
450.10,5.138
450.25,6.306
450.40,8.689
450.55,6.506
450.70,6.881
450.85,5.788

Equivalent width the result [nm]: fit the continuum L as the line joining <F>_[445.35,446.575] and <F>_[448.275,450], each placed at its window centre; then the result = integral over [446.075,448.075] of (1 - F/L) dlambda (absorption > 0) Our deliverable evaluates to 0.19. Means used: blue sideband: 7.13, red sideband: 7.2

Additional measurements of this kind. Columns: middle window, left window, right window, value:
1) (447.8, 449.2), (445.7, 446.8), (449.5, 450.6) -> 0.03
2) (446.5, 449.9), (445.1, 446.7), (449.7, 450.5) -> 0.16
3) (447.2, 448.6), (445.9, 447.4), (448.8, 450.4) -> 0.02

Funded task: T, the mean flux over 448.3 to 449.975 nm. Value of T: 7.22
